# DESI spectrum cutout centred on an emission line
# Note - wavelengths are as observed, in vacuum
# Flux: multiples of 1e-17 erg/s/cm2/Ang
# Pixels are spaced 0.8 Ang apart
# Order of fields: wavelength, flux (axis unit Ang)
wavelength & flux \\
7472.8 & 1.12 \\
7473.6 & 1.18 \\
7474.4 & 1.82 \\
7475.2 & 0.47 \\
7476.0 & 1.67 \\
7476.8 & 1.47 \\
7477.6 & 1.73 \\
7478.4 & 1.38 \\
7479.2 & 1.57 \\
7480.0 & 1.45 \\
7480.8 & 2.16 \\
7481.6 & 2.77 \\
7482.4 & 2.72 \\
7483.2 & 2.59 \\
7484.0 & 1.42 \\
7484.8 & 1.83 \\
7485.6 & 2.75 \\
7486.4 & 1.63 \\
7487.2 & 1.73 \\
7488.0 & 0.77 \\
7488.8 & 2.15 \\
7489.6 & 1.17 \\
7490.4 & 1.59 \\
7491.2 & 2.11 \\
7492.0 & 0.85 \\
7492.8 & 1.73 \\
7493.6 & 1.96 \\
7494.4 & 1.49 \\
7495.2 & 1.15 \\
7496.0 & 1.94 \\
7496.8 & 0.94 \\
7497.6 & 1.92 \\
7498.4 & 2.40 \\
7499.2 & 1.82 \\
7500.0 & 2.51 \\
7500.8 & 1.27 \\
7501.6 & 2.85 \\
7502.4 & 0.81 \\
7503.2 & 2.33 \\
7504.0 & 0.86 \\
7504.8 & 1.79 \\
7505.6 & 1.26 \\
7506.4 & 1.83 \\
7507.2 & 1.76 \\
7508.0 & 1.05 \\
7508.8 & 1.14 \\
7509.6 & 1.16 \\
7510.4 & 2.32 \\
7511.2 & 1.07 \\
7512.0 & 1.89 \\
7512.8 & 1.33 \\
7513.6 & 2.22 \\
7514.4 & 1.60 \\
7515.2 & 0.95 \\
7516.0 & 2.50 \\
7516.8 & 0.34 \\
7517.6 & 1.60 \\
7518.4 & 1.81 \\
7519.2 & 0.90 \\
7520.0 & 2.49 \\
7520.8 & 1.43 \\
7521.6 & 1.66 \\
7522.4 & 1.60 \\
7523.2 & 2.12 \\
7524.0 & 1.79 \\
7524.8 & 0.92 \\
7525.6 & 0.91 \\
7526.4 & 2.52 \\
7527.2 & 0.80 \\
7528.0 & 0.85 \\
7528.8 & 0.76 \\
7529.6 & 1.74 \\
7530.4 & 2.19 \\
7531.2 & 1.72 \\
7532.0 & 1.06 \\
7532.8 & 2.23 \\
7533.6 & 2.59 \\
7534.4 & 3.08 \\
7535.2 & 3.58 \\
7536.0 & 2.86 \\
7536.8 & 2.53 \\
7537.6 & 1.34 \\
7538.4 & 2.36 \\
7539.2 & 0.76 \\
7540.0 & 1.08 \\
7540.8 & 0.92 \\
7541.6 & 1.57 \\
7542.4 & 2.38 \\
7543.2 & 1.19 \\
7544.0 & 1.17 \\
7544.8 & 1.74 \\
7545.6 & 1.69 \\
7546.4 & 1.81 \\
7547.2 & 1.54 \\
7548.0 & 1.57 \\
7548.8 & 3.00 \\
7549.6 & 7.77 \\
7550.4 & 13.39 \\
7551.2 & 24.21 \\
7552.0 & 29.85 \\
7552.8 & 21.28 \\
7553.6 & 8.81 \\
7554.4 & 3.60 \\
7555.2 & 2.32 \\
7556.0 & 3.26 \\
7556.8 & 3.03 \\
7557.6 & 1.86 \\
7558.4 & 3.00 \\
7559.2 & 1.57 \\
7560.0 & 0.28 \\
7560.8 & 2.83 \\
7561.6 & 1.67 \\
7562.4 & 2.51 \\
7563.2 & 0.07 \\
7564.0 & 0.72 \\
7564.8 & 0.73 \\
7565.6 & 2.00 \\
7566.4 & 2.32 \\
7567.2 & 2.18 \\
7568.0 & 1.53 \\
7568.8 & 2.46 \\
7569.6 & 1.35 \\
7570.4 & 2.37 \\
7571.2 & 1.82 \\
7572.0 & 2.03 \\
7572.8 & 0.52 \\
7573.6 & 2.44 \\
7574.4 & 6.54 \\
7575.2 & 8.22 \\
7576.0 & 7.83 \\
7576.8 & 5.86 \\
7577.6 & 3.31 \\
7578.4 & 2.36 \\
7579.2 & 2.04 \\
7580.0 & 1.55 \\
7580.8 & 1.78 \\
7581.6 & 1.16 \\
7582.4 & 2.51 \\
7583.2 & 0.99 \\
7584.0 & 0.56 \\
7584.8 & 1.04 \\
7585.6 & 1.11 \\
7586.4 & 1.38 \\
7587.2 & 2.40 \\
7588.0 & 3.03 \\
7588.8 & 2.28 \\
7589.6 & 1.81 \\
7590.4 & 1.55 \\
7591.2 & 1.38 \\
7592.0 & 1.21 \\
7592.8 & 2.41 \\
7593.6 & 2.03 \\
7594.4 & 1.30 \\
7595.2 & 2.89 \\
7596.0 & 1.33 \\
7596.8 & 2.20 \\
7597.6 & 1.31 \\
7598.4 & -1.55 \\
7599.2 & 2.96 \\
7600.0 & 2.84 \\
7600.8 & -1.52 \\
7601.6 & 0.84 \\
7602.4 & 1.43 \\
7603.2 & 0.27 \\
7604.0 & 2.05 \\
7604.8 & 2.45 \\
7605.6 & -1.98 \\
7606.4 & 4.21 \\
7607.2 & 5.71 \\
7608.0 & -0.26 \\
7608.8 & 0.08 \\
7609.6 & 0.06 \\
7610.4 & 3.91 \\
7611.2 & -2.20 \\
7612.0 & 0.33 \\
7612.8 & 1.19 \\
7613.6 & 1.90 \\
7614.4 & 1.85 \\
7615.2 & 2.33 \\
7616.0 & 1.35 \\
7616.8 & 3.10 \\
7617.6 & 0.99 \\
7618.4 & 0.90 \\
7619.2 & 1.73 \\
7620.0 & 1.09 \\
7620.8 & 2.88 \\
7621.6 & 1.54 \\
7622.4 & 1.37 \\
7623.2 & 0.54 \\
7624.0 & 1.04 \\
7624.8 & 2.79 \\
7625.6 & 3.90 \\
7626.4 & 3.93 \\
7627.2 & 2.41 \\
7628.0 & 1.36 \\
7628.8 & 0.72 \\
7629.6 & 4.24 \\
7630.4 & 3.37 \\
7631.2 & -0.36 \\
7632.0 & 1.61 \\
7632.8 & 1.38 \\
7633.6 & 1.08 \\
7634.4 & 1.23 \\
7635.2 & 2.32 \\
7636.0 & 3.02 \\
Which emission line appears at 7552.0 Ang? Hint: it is H-alpha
